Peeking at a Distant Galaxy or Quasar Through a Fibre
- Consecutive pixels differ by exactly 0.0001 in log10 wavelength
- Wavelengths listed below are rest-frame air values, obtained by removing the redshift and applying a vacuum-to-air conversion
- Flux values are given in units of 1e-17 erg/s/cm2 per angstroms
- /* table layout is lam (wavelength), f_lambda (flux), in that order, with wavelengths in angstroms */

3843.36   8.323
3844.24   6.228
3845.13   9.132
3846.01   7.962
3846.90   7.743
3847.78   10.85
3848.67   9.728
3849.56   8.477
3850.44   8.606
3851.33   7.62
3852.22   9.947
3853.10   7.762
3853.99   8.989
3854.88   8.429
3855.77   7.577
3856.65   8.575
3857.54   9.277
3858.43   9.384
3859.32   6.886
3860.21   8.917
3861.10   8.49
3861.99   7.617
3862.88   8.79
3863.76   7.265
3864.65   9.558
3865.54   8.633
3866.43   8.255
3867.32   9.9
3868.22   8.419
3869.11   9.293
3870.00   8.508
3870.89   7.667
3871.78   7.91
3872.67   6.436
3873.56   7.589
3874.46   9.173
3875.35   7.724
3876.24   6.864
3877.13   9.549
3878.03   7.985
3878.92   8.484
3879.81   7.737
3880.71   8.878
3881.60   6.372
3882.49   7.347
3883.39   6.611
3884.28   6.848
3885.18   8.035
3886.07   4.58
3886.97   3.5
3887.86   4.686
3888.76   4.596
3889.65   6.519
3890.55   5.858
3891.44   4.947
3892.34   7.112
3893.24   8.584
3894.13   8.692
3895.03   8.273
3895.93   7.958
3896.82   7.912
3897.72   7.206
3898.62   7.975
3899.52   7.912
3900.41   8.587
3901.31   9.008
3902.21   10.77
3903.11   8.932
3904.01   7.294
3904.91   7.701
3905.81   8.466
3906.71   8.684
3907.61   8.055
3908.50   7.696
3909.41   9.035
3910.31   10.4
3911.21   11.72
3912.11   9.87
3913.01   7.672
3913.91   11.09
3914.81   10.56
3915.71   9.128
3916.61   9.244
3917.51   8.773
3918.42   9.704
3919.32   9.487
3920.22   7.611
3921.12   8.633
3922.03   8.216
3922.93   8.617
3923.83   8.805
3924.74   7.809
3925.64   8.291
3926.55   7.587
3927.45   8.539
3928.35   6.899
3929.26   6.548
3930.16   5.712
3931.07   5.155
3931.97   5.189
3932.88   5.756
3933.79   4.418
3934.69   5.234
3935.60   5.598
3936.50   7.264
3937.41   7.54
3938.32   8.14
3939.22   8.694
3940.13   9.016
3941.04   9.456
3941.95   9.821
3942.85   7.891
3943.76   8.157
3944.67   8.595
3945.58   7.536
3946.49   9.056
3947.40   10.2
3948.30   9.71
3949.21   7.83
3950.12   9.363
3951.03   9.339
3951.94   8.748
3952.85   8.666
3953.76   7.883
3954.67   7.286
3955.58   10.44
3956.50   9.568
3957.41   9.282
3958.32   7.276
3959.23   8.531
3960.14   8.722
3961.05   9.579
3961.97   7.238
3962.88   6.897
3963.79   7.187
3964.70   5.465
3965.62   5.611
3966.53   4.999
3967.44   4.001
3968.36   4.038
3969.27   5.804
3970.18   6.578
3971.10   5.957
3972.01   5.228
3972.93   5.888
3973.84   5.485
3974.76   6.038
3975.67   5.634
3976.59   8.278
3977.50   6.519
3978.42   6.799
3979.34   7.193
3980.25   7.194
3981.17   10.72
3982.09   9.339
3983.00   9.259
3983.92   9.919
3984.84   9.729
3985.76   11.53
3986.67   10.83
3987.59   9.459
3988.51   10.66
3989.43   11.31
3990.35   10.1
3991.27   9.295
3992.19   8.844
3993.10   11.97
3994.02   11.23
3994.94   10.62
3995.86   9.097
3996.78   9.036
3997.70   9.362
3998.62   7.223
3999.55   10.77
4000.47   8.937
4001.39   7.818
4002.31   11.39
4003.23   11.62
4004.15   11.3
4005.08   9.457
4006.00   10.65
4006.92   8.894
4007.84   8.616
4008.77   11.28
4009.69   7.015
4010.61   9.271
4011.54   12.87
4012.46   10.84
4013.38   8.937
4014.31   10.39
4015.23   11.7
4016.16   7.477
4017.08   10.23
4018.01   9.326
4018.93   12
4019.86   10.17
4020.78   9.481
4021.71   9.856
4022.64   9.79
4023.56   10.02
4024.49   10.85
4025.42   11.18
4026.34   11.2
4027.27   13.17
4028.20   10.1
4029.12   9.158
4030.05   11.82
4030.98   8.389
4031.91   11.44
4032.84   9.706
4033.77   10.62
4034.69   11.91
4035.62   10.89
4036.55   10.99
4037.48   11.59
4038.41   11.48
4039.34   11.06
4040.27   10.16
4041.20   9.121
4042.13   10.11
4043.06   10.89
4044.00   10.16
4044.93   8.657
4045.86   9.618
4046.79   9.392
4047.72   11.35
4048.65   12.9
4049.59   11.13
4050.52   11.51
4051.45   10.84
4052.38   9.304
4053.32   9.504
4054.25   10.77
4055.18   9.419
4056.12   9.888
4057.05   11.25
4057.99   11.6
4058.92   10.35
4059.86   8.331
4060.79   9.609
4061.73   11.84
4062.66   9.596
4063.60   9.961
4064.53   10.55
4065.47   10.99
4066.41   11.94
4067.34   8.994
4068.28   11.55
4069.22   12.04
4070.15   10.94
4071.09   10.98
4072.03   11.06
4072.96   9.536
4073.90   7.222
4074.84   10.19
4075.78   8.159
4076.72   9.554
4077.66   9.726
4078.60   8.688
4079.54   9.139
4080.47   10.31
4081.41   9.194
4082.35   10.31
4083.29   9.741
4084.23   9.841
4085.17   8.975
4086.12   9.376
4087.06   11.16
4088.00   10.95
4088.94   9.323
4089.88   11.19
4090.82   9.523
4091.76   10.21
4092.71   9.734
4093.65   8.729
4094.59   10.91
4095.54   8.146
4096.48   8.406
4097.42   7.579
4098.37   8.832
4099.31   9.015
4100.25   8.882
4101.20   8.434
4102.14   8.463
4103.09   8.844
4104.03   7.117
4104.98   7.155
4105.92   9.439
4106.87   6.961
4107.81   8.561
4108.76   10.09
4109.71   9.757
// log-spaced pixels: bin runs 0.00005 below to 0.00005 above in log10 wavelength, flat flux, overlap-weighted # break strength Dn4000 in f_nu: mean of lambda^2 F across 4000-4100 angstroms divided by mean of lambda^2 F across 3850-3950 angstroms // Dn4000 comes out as 1.4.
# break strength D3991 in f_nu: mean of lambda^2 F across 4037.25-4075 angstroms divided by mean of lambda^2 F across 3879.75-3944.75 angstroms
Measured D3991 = 1.4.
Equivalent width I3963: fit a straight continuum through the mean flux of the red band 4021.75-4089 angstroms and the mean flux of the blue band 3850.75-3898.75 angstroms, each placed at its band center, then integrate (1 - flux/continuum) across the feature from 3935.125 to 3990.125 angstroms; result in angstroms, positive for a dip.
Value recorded 6.0 angstroms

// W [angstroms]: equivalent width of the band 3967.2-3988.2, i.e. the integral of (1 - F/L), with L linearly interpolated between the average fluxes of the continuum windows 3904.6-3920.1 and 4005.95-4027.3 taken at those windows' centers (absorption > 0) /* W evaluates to 4.9 angstroms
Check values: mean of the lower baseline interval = 9.23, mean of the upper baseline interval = 10.2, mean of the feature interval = 7.51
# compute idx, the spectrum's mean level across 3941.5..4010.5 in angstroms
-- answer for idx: 8.52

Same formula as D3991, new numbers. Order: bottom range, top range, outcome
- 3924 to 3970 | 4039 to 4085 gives 1.43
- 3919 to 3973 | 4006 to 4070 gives 1.44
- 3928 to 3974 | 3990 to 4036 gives 1.42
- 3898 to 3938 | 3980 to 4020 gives 1.28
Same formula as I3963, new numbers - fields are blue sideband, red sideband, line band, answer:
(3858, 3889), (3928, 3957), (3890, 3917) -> -2.72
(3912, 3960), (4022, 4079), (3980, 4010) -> -1.70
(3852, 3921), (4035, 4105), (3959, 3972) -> 3.68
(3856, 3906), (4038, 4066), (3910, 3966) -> 2.82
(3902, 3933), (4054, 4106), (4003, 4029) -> -2.99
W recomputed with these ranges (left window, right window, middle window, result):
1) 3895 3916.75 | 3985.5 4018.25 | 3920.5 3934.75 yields 3.3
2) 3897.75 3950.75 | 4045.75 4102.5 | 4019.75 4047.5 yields -2.8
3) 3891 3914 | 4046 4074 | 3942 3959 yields 0.7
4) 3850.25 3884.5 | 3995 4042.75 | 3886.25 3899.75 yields 2.9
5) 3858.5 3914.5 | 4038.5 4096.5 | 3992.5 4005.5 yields -0.9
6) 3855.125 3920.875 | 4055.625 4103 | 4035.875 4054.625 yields -2.0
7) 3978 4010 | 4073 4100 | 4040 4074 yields -3.1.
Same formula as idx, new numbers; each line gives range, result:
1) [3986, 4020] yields 10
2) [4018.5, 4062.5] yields 10.5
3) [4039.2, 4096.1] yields 10.1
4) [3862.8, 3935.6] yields 7.85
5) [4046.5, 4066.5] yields 10.5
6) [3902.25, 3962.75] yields 8.33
